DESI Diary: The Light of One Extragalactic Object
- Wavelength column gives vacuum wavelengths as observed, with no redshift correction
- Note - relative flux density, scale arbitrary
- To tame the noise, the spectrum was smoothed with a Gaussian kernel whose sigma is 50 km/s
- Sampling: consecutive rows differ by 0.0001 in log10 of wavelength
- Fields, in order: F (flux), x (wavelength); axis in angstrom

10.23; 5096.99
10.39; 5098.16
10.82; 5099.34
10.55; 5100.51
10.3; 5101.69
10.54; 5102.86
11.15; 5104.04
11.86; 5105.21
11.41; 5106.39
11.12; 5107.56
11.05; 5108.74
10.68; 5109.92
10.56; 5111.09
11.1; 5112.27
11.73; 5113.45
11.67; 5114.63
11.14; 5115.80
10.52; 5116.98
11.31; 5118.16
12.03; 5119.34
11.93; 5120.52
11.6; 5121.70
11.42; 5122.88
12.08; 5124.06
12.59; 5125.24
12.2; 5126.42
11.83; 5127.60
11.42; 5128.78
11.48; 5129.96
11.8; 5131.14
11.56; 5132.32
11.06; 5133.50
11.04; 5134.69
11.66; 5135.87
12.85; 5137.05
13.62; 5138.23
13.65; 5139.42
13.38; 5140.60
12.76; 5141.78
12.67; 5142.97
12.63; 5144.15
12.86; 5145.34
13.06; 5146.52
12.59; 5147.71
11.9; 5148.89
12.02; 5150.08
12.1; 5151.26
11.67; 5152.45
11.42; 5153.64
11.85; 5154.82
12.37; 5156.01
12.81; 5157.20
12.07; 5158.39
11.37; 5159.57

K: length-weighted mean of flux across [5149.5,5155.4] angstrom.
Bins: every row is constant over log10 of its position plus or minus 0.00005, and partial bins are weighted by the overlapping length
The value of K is 11.8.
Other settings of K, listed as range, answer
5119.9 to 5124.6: 11.7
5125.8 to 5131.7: 11.8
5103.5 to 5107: 11.5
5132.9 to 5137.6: 11.6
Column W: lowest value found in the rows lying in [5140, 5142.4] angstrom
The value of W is 12.76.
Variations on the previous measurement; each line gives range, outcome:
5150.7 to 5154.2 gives 11.42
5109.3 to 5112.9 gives 10.56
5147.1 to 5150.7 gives 11.9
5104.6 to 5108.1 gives 11.12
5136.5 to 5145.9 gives 12.63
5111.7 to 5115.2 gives 11.1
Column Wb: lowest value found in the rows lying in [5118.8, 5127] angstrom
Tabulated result 11.42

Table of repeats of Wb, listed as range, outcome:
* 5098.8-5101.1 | 10.55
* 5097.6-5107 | 10.3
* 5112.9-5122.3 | 10.52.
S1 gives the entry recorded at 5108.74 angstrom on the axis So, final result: 11.05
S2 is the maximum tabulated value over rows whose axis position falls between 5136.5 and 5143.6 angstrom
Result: 13.65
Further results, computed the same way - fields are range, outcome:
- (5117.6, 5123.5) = 12.03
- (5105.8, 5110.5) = 11.41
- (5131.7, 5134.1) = 11.56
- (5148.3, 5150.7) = 12.02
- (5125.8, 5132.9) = 12.2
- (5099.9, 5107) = 11.86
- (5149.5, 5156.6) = 12.37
